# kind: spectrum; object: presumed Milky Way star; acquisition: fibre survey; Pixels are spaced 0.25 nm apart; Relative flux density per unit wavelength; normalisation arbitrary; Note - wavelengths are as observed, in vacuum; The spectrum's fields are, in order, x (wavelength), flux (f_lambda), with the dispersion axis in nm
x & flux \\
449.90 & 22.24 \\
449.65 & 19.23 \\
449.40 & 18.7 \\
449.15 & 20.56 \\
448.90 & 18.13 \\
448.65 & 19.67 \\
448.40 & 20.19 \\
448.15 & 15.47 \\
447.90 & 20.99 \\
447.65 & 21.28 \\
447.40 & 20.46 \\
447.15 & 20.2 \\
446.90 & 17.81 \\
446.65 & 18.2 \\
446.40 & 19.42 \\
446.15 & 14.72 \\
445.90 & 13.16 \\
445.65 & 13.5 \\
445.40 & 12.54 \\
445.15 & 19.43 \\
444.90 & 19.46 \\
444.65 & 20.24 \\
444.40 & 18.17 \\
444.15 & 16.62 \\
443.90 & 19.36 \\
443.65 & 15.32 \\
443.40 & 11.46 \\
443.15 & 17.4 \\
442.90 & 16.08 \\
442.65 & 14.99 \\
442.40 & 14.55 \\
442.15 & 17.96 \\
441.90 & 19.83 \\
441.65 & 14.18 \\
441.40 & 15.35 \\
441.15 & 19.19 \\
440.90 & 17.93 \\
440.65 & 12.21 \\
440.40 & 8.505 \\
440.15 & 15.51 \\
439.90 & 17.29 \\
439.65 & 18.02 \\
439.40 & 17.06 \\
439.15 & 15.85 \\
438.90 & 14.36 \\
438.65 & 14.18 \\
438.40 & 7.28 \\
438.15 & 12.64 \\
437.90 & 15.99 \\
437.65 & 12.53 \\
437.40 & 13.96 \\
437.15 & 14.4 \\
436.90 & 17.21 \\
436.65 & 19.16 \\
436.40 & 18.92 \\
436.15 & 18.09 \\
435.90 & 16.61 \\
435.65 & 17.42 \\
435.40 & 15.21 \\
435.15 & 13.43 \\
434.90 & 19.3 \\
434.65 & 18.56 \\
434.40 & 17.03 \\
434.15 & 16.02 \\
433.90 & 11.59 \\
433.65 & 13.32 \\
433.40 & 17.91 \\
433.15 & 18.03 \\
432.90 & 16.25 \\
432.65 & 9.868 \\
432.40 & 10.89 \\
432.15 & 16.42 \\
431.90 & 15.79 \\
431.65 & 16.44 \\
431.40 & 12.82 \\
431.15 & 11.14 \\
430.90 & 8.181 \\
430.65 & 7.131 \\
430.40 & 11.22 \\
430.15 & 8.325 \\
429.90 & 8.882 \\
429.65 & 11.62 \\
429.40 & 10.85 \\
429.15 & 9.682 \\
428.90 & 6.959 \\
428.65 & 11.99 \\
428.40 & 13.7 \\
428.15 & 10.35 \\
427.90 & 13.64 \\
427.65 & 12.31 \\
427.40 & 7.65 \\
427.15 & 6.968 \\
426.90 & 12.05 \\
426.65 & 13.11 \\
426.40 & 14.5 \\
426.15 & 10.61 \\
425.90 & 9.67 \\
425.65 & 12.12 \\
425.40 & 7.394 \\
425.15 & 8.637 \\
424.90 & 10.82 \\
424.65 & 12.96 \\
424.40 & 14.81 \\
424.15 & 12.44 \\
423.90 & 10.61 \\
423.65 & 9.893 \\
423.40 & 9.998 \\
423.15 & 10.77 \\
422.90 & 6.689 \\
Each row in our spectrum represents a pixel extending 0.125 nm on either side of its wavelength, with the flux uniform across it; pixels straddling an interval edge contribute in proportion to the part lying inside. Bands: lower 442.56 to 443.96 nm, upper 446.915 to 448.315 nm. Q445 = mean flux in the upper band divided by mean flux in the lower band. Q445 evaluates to 1.25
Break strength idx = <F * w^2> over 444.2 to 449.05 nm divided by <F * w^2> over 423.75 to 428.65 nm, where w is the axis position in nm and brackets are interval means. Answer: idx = 1.76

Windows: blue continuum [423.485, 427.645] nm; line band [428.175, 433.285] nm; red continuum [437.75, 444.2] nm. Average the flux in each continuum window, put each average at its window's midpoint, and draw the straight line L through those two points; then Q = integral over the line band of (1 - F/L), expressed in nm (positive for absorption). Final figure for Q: 0.27 nm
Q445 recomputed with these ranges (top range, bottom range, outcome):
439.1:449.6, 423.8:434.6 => 1.43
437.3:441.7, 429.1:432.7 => 1.28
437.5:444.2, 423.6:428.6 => 1.35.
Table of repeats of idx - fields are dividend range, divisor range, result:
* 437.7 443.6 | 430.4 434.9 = 1.11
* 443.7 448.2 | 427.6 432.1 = 1.71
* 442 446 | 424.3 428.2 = 1.60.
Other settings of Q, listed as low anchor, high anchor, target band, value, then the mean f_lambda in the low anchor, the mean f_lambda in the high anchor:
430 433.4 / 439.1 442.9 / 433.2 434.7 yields -0.251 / 12.7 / 15.9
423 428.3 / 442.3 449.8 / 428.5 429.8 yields 0.201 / 11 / 17.6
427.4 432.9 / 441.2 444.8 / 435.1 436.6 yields -0.349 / 11.4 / 16.6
